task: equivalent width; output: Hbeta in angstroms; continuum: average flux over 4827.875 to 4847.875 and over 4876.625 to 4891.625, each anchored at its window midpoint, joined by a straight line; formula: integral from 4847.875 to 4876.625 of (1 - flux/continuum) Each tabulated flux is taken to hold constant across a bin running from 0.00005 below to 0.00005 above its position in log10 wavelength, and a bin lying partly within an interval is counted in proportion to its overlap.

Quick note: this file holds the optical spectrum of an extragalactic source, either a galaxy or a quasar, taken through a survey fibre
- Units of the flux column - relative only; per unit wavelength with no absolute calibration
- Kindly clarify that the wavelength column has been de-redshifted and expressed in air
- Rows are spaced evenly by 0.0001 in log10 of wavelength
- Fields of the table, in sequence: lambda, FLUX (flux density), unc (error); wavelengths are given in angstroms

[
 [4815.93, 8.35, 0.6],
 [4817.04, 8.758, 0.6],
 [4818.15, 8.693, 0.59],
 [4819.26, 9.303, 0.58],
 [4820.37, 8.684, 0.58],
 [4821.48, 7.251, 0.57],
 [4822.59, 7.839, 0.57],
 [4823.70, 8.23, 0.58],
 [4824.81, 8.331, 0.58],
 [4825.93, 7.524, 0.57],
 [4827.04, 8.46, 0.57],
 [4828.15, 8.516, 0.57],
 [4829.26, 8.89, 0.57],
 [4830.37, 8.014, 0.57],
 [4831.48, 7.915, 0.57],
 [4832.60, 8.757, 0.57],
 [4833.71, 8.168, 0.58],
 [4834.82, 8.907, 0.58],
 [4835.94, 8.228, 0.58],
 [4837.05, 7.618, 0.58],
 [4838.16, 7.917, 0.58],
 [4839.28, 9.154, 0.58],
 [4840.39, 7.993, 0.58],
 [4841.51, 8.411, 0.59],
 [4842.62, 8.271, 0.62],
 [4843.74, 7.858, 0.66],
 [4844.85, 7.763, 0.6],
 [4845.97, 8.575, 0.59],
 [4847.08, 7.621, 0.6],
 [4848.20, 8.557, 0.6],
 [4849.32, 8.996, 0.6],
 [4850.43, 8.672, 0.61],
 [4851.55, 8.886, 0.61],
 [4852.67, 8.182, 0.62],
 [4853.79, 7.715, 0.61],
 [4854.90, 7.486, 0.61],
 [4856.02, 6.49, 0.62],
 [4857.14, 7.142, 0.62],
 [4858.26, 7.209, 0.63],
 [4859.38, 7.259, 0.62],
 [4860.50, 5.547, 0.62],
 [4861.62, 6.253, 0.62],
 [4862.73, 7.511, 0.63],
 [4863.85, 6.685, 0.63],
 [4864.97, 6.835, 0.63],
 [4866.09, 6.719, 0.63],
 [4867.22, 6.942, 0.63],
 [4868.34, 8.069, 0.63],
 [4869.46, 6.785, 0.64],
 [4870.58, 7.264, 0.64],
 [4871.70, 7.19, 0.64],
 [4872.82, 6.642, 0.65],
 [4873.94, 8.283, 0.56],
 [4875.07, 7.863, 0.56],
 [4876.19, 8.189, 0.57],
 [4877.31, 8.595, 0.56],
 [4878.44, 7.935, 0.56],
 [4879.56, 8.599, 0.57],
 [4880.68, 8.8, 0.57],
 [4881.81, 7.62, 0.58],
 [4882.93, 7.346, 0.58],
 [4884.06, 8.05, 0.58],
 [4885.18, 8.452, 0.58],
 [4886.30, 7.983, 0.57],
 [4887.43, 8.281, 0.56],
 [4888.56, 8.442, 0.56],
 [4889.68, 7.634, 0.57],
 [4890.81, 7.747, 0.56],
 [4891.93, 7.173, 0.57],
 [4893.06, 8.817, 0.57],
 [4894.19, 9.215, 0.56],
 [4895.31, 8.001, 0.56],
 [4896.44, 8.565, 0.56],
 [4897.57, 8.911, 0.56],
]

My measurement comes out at 2.6 angstroms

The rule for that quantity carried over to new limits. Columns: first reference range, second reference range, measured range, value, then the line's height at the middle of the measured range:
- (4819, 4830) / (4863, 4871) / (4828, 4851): -1.4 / 7.84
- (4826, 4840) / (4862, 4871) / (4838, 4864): -0.3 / 7.67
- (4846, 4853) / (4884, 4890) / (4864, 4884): 1.6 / 8.29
